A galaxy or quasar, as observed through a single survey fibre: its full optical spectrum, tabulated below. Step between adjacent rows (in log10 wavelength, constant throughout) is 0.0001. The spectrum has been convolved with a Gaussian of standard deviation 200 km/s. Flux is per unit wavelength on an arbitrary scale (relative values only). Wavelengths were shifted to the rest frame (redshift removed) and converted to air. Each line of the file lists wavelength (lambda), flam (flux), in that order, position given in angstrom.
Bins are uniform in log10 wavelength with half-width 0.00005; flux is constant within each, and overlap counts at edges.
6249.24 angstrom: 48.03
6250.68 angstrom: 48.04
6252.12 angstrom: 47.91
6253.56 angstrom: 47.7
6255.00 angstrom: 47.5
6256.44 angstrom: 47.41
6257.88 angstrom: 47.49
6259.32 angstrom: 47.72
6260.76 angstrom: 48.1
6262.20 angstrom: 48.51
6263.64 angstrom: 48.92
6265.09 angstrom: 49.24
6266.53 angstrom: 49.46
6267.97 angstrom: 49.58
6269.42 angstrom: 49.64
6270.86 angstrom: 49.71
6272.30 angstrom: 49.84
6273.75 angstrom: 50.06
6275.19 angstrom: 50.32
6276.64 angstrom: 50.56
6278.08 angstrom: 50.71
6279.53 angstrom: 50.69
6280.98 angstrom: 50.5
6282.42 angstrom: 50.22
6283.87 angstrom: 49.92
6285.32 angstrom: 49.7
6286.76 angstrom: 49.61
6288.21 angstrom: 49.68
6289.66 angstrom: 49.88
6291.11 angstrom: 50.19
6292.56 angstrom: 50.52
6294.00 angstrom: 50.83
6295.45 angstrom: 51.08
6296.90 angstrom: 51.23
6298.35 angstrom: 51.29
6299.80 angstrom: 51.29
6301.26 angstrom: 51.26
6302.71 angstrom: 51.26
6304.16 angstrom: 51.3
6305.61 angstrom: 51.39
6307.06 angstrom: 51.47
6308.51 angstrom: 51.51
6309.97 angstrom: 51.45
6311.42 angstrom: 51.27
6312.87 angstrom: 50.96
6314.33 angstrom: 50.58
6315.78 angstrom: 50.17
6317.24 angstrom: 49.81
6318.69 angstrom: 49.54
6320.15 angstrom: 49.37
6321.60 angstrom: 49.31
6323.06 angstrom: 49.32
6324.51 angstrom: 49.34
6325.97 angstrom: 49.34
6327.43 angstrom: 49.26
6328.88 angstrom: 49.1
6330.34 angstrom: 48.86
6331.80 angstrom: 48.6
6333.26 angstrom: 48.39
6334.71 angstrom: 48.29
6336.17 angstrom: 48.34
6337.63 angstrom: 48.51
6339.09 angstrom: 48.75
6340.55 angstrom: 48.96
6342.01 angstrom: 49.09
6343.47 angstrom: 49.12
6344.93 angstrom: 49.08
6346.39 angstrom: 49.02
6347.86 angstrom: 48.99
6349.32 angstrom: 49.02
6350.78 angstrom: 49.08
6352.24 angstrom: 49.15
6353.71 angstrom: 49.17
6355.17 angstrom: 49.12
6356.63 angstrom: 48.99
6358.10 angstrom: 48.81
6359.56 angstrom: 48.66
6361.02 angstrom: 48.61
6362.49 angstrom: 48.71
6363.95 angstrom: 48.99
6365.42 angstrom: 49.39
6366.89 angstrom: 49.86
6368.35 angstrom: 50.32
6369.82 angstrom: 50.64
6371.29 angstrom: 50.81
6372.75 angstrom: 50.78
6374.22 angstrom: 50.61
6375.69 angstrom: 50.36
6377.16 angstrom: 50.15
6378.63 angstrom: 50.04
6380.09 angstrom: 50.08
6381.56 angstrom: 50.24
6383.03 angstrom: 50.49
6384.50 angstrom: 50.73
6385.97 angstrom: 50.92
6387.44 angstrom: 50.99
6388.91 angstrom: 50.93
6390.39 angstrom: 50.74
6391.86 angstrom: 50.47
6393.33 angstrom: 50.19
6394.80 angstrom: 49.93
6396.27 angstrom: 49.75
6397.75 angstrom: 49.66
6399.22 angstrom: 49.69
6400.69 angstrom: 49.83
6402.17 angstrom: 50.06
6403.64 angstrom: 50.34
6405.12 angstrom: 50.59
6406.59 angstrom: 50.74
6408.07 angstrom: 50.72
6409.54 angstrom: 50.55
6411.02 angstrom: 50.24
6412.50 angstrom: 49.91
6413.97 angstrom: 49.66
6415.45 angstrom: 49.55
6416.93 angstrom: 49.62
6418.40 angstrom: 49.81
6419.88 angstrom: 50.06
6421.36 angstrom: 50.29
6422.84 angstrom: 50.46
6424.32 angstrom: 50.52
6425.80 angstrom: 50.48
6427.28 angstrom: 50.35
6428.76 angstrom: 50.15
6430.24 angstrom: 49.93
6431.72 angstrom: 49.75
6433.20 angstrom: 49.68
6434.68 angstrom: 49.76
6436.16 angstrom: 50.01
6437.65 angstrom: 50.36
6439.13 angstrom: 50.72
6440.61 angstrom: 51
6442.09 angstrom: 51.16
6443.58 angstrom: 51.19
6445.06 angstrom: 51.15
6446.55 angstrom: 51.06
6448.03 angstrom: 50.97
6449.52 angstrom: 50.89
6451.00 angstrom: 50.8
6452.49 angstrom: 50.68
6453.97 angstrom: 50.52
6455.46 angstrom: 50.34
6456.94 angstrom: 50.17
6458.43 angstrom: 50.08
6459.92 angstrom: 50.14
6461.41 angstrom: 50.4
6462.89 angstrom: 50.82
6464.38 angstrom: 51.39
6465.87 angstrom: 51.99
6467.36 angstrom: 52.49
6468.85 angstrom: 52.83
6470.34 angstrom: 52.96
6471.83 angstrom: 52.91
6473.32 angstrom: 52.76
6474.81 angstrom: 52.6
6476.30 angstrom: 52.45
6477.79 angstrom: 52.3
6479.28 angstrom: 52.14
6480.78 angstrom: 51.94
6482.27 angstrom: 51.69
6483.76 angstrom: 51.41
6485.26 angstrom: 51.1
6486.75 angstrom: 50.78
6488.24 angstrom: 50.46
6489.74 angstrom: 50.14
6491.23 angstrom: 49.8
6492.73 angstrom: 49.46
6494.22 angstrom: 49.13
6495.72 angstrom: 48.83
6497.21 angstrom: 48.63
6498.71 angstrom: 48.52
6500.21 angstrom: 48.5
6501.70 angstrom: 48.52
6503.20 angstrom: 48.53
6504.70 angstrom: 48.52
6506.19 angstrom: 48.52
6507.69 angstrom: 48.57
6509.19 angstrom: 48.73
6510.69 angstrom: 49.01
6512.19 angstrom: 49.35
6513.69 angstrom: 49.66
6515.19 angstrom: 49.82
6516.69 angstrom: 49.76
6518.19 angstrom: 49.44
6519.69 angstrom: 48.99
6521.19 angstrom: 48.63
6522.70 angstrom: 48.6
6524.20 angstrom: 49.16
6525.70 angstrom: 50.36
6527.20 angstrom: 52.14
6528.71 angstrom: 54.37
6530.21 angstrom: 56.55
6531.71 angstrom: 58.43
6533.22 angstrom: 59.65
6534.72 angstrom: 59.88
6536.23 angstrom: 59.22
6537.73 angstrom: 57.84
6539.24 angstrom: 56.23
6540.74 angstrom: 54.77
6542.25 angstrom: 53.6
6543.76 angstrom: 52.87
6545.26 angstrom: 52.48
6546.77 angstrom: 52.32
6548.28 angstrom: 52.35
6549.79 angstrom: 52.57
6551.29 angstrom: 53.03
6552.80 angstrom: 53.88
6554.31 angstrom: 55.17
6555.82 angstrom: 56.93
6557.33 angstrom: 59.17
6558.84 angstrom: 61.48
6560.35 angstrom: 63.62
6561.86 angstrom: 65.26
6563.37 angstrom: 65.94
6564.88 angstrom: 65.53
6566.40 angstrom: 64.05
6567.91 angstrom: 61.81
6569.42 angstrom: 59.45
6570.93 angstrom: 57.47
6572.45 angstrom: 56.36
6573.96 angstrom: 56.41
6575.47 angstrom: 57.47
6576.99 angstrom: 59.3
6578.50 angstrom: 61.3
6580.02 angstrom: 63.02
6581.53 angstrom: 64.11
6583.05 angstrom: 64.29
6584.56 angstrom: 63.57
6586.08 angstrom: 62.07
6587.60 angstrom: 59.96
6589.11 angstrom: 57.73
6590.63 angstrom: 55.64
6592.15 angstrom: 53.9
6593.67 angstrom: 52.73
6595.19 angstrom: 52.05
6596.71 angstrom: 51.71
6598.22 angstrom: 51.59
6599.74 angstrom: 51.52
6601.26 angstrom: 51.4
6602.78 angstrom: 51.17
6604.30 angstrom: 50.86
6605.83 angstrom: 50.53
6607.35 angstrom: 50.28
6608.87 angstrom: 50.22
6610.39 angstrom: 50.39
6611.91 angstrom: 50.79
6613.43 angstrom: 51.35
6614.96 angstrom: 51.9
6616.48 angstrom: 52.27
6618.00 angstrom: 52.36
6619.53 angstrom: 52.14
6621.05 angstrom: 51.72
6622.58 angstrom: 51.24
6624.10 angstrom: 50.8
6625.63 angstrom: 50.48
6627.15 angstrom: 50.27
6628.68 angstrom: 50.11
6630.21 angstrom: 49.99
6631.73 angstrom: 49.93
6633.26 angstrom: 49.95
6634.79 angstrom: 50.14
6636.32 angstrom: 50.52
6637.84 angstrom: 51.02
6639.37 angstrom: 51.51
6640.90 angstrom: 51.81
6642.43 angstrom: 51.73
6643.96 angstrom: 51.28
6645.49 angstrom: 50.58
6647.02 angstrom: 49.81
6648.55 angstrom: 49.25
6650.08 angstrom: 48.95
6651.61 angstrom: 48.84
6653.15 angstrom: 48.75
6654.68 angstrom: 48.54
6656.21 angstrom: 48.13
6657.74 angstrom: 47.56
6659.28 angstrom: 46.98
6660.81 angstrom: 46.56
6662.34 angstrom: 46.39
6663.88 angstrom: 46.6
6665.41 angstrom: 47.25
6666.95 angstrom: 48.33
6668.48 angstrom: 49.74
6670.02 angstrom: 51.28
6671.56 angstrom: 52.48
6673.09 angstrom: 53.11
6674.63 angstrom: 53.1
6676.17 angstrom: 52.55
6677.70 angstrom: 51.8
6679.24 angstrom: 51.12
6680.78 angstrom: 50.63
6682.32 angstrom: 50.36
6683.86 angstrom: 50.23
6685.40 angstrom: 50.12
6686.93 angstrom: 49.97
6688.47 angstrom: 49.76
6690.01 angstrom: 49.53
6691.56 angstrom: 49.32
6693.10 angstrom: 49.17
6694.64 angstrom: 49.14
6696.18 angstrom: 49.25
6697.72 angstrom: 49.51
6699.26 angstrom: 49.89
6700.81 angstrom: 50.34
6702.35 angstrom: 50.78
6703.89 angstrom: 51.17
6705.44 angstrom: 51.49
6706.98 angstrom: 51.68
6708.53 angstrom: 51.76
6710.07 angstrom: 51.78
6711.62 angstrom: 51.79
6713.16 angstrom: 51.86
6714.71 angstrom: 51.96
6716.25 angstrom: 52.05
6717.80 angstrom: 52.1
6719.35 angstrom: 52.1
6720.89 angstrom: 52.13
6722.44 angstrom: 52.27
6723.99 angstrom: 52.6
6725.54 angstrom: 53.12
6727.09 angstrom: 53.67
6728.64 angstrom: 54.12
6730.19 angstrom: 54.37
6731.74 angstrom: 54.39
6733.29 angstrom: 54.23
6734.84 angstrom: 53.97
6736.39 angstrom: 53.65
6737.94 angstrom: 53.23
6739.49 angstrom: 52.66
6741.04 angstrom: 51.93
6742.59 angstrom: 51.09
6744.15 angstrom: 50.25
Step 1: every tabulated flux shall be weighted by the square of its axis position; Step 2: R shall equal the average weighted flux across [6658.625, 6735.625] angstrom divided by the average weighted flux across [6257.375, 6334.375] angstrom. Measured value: 1.15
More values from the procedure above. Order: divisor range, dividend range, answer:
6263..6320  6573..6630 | 1.18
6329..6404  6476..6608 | 1.15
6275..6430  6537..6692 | 1.16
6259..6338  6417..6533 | 1.07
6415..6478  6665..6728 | 1.08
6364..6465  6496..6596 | 1.14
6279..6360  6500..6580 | 1.18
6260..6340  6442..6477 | 1.08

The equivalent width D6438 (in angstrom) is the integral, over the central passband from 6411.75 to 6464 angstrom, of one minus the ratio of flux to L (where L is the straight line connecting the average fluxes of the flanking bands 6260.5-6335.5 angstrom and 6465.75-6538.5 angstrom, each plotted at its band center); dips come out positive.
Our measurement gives 0.62 angstrom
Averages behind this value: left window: 50.1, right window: 51.4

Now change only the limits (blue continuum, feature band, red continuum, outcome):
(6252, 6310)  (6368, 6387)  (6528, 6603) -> 0.7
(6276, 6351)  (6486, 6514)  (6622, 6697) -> 0.4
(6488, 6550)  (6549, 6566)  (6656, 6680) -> -2.8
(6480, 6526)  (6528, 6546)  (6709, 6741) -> -2.3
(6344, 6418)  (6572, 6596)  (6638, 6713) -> -4.2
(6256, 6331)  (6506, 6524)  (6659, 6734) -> 0.5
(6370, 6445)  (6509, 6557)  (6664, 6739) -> -2.2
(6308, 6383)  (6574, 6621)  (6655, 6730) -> -4.3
